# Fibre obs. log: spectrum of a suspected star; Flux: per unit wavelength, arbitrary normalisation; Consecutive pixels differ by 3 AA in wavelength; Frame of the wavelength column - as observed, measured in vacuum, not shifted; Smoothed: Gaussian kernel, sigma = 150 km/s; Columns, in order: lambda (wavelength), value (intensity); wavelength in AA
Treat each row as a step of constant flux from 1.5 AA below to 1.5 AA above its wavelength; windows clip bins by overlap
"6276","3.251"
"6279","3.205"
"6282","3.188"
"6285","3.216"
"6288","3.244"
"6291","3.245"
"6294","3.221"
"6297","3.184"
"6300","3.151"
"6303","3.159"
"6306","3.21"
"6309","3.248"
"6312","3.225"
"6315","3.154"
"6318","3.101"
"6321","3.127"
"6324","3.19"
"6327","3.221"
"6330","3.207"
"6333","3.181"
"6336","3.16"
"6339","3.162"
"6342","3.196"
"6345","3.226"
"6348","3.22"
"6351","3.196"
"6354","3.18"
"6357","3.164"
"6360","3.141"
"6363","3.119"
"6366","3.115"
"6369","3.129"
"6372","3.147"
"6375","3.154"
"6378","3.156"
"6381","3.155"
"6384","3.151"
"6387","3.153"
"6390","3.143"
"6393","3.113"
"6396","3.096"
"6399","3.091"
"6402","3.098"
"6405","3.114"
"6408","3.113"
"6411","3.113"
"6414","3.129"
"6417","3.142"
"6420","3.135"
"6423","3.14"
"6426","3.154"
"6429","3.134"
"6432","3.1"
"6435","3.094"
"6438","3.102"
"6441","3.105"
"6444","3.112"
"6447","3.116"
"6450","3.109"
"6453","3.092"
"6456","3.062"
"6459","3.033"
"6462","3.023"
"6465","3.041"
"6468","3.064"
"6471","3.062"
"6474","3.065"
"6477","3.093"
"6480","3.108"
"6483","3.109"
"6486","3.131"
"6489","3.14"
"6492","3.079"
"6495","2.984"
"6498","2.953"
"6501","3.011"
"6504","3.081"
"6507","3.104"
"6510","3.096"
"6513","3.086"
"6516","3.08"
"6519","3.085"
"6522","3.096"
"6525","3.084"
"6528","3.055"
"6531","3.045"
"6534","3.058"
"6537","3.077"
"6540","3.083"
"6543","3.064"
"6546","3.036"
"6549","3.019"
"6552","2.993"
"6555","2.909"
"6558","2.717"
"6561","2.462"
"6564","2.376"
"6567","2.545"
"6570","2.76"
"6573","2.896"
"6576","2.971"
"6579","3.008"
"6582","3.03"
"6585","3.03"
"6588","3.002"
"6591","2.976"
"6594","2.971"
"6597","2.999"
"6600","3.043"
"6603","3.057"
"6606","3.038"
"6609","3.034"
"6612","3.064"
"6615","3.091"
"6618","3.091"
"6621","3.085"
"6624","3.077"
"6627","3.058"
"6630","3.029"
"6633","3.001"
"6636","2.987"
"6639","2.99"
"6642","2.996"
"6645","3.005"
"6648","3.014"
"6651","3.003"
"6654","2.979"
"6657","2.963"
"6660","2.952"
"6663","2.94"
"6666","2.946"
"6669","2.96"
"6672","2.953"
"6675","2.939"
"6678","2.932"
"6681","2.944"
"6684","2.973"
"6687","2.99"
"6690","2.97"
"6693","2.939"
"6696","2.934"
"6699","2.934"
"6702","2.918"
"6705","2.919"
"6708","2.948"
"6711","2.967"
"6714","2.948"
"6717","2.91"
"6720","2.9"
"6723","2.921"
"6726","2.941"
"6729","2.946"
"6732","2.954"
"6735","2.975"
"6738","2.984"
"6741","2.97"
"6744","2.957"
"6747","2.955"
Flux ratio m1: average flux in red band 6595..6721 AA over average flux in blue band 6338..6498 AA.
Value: 1.0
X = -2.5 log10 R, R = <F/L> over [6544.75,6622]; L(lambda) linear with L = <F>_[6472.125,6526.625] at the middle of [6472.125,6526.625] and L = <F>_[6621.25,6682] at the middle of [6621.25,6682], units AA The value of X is 0.04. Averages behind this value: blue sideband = 3.08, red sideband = 2.99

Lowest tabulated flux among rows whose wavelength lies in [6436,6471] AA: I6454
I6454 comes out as 3.023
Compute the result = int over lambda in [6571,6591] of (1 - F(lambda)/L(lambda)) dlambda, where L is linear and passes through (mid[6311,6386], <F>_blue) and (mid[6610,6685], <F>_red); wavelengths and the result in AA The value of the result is 0.4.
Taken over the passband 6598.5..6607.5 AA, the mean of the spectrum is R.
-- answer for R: 3.05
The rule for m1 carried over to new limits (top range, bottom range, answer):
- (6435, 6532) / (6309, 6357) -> 0.97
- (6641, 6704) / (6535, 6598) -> 1.02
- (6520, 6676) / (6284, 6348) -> 0.93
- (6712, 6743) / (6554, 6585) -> 1.06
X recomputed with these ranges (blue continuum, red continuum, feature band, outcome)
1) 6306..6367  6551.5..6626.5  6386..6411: 0.00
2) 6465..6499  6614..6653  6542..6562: 0.06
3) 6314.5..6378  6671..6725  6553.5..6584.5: 0.09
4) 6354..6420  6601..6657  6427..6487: 0.01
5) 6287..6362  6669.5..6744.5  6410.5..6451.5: 0.00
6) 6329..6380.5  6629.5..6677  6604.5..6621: -0.02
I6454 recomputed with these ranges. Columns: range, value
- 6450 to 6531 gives 2.953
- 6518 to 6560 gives 2.717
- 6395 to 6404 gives 3.091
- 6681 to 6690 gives 2.944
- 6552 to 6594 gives 2.376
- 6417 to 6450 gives 3.094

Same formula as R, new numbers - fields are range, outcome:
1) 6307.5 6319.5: 3.18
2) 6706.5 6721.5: 2.93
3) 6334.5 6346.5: 3.19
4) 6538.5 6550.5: 3.05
